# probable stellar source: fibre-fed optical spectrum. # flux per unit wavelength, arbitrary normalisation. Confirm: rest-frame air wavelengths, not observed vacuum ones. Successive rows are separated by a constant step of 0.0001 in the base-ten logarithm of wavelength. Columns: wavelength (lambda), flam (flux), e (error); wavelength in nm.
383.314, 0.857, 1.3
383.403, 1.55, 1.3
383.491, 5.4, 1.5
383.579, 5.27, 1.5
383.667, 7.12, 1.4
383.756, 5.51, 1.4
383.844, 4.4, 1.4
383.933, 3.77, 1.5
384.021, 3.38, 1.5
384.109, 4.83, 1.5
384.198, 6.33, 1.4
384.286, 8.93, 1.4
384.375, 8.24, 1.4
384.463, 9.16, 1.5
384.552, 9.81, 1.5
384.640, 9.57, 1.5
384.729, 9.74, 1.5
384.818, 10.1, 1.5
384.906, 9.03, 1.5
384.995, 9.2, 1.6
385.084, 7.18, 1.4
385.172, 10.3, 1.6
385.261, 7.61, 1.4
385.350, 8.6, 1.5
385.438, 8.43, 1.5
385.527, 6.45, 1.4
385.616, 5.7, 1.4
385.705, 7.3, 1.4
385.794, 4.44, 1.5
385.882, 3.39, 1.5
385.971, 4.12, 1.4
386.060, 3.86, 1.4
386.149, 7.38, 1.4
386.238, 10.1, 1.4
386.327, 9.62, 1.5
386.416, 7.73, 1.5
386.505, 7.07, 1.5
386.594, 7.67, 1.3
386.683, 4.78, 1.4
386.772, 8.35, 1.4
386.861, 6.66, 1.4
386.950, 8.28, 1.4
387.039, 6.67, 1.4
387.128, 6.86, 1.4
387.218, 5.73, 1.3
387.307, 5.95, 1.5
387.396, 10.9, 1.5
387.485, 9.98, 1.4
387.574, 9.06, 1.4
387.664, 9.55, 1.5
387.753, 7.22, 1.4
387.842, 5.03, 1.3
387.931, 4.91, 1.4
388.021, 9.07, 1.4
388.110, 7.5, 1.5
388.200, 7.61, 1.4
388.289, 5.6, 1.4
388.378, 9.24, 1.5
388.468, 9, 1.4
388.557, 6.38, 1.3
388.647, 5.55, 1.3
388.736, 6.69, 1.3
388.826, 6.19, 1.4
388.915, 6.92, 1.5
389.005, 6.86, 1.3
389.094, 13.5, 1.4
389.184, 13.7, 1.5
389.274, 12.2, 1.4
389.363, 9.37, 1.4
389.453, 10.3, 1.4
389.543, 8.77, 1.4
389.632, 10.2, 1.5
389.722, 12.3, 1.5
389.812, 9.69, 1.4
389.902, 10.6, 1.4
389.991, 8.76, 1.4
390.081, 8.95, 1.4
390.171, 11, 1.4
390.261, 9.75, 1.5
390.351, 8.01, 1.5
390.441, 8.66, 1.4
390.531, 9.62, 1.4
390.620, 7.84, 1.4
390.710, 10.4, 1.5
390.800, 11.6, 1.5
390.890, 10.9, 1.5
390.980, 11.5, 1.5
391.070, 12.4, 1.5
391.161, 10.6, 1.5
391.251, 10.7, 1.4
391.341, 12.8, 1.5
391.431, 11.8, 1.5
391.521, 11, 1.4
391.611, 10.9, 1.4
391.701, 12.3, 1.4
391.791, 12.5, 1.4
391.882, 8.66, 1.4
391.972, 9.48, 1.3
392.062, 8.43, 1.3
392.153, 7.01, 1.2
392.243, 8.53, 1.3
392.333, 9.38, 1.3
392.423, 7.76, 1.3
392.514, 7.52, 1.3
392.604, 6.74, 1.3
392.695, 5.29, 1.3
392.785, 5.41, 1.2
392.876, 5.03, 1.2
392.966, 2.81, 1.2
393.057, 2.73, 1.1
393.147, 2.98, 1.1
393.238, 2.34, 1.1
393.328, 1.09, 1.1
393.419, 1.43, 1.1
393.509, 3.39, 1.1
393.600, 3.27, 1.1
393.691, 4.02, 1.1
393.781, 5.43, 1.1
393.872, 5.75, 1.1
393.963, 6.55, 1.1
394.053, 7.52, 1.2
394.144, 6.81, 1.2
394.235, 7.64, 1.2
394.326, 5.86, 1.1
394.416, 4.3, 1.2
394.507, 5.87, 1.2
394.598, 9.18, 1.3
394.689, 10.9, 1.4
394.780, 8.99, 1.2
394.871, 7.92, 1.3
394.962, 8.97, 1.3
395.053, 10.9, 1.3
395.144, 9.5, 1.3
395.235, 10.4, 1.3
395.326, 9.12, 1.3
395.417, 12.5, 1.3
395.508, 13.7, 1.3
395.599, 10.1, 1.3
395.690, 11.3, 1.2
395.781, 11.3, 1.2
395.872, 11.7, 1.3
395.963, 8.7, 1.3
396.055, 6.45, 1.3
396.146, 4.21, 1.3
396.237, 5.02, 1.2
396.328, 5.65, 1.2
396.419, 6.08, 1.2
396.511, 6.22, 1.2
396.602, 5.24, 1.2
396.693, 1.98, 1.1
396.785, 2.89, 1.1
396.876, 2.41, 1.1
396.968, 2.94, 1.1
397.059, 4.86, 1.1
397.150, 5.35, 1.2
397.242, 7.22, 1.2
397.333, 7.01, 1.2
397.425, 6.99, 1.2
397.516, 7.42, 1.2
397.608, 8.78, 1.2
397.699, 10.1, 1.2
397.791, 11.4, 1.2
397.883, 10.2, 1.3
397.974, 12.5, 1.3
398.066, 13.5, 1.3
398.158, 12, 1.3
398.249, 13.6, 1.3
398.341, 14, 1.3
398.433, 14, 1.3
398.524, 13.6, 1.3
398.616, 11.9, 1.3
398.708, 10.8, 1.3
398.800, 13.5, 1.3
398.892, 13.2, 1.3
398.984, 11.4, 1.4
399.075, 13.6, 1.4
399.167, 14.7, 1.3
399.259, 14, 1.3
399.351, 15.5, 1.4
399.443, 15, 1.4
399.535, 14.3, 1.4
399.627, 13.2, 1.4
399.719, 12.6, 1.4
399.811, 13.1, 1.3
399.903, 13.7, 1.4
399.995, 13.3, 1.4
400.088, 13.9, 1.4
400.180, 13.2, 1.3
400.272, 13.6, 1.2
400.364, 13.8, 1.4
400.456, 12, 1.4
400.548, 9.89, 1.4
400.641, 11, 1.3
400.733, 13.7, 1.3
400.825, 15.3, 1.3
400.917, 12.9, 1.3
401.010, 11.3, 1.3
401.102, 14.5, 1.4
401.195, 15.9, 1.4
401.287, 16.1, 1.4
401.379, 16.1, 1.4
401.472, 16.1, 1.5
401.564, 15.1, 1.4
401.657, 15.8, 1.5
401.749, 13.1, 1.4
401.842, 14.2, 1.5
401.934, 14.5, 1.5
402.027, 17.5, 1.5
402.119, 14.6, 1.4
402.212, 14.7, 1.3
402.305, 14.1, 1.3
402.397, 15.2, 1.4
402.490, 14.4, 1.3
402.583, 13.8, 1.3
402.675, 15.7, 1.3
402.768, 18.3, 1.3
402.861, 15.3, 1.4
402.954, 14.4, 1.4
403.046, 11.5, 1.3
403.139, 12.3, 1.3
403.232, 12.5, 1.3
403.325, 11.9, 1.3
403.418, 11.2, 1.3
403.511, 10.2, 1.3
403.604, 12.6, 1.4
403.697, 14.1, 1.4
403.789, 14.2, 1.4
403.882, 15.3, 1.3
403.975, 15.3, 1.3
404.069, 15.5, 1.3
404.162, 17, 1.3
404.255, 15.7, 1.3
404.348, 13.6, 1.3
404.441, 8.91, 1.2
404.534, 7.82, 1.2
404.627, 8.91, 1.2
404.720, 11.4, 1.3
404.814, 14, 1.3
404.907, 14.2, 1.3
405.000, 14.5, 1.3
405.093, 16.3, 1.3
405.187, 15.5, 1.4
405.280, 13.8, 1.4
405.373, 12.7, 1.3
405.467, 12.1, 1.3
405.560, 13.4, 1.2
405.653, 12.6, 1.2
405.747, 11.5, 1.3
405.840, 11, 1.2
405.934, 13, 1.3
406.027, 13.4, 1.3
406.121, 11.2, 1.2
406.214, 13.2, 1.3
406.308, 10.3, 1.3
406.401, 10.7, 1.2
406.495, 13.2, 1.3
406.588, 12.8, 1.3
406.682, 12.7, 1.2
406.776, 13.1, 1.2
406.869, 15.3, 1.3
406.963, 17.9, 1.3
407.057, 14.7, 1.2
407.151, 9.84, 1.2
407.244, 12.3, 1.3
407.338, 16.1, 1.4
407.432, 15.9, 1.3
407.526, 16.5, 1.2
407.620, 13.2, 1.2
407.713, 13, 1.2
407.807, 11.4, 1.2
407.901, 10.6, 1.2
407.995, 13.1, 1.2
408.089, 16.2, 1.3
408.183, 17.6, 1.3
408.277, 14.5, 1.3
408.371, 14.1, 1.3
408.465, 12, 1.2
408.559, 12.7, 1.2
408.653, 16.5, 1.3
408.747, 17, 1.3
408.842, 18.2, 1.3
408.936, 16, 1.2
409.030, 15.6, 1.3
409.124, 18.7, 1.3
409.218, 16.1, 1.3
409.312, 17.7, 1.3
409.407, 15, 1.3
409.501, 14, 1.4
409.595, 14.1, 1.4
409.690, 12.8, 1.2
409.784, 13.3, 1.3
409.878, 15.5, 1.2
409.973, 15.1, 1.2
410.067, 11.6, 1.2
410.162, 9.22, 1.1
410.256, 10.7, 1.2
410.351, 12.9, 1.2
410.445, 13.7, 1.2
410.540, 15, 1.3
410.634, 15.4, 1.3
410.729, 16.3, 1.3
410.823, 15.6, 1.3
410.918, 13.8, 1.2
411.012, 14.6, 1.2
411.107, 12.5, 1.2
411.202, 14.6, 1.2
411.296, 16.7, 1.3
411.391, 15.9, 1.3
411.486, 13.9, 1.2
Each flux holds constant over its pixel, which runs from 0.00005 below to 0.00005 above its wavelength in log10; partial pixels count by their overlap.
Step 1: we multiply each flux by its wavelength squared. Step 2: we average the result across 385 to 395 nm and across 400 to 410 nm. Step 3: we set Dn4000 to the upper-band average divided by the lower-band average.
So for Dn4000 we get 1.9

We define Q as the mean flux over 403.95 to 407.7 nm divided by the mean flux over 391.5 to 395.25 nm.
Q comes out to 1.9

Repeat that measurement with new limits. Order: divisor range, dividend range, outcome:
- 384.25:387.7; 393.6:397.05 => 0.94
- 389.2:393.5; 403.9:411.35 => 1.60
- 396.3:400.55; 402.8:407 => 1.23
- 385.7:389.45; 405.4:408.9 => 1.79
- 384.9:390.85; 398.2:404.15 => 1.70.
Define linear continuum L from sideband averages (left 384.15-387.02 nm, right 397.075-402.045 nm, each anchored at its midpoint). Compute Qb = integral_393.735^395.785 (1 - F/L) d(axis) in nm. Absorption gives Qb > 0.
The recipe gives 0.439 nm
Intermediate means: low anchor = 7.65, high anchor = 12.7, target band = 8.67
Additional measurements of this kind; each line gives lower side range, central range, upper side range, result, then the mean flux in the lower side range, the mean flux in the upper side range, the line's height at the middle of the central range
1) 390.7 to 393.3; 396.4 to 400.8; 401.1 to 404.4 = 0.555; 8.52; 14.5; 12.2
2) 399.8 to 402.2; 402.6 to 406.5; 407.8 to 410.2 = 0.324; 14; 14.6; 14.3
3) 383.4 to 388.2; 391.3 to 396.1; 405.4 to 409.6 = 0.938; 7.18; 14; 9.66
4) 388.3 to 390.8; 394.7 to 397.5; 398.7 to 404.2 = 0.999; 9.27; 13.9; 11.8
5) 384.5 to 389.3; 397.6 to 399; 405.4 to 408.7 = -0.170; 7.77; 13.4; 10.9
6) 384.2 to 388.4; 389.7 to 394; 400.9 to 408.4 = 0.610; 7.63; 13.7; 9.47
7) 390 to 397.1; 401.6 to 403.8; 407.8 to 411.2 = -0.466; 7.71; 14.5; 11.6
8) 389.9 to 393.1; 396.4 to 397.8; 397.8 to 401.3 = 0.711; 9.07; 13.2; 12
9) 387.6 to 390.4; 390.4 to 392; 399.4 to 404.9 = -0.203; 8.73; 13.7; 9.56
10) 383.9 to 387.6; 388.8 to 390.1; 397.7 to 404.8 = -0.156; 7.44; 13.5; 8.89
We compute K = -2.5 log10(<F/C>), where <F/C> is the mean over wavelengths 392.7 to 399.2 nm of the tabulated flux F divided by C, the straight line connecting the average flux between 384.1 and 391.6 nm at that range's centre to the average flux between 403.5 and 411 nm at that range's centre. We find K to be 0.34 mag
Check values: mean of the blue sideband 8.55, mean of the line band 7.96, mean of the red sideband 13.8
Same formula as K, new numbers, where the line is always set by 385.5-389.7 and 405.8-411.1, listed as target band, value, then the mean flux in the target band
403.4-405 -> -0.02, 13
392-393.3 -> 0.49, 5.84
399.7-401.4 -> -0.16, 13.4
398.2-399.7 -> -0.21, 13.5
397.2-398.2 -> 0.11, 9.74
